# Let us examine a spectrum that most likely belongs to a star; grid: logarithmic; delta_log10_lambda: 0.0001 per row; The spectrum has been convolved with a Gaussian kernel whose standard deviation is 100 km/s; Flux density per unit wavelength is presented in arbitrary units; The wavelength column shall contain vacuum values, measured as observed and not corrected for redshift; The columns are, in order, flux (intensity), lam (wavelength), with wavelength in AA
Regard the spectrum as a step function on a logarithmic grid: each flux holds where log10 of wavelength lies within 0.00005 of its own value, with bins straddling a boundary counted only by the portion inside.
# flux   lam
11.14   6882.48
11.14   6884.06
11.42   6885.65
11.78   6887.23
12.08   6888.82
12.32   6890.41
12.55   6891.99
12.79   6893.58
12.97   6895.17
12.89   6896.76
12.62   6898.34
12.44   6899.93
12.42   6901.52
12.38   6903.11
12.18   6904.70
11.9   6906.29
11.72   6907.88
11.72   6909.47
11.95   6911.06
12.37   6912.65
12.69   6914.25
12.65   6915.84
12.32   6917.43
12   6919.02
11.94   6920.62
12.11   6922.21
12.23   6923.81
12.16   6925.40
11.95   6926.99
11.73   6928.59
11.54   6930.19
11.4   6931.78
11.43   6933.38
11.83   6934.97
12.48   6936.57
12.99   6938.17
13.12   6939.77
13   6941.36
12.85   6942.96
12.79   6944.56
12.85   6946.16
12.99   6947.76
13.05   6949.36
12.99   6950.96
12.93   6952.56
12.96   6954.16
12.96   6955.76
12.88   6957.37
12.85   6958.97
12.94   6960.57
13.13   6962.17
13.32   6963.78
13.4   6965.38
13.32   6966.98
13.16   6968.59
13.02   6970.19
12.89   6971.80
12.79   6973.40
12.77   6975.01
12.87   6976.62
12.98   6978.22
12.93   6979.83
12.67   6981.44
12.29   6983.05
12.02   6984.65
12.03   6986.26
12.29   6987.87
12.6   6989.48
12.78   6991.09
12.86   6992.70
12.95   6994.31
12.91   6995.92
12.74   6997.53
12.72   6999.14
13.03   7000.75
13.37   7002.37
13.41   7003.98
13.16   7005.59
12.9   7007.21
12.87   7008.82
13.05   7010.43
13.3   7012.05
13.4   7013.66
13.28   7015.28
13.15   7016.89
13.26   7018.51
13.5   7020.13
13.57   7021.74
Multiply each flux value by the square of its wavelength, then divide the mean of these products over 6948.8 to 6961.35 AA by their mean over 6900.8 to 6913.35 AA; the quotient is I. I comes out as 1.1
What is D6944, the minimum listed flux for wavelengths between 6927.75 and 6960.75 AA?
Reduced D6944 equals 11.4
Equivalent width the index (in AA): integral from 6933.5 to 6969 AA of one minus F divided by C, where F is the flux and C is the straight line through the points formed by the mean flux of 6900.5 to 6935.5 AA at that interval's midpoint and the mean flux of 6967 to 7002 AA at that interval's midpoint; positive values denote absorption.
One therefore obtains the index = -1.5 AA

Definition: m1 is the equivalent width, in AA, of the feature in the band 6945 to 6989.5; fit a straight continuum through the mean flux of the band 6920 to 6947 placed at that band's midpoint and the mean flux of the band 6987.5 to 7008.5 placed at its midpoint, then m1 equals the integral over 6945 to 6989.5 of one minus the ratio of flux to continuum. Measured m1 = -0.9 AA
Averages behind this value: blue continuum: 12.3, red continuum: 12.9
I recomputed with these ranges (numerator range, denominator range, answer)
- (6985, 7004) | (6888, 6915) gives 1.06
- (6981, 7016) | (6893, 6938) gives 1.08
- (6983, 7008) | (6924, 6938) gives 1.09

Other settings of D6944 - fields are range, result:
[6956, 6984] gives 12.29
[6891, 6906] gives 12.18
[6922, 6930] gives 11.73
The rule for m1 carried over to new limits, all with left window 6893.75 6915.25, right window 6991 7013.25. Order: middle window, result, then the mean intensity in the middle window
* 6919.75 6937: 0.87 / 11.9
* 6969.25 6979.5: -0.05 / 12.9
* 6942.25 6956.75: -0.32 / 12.9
